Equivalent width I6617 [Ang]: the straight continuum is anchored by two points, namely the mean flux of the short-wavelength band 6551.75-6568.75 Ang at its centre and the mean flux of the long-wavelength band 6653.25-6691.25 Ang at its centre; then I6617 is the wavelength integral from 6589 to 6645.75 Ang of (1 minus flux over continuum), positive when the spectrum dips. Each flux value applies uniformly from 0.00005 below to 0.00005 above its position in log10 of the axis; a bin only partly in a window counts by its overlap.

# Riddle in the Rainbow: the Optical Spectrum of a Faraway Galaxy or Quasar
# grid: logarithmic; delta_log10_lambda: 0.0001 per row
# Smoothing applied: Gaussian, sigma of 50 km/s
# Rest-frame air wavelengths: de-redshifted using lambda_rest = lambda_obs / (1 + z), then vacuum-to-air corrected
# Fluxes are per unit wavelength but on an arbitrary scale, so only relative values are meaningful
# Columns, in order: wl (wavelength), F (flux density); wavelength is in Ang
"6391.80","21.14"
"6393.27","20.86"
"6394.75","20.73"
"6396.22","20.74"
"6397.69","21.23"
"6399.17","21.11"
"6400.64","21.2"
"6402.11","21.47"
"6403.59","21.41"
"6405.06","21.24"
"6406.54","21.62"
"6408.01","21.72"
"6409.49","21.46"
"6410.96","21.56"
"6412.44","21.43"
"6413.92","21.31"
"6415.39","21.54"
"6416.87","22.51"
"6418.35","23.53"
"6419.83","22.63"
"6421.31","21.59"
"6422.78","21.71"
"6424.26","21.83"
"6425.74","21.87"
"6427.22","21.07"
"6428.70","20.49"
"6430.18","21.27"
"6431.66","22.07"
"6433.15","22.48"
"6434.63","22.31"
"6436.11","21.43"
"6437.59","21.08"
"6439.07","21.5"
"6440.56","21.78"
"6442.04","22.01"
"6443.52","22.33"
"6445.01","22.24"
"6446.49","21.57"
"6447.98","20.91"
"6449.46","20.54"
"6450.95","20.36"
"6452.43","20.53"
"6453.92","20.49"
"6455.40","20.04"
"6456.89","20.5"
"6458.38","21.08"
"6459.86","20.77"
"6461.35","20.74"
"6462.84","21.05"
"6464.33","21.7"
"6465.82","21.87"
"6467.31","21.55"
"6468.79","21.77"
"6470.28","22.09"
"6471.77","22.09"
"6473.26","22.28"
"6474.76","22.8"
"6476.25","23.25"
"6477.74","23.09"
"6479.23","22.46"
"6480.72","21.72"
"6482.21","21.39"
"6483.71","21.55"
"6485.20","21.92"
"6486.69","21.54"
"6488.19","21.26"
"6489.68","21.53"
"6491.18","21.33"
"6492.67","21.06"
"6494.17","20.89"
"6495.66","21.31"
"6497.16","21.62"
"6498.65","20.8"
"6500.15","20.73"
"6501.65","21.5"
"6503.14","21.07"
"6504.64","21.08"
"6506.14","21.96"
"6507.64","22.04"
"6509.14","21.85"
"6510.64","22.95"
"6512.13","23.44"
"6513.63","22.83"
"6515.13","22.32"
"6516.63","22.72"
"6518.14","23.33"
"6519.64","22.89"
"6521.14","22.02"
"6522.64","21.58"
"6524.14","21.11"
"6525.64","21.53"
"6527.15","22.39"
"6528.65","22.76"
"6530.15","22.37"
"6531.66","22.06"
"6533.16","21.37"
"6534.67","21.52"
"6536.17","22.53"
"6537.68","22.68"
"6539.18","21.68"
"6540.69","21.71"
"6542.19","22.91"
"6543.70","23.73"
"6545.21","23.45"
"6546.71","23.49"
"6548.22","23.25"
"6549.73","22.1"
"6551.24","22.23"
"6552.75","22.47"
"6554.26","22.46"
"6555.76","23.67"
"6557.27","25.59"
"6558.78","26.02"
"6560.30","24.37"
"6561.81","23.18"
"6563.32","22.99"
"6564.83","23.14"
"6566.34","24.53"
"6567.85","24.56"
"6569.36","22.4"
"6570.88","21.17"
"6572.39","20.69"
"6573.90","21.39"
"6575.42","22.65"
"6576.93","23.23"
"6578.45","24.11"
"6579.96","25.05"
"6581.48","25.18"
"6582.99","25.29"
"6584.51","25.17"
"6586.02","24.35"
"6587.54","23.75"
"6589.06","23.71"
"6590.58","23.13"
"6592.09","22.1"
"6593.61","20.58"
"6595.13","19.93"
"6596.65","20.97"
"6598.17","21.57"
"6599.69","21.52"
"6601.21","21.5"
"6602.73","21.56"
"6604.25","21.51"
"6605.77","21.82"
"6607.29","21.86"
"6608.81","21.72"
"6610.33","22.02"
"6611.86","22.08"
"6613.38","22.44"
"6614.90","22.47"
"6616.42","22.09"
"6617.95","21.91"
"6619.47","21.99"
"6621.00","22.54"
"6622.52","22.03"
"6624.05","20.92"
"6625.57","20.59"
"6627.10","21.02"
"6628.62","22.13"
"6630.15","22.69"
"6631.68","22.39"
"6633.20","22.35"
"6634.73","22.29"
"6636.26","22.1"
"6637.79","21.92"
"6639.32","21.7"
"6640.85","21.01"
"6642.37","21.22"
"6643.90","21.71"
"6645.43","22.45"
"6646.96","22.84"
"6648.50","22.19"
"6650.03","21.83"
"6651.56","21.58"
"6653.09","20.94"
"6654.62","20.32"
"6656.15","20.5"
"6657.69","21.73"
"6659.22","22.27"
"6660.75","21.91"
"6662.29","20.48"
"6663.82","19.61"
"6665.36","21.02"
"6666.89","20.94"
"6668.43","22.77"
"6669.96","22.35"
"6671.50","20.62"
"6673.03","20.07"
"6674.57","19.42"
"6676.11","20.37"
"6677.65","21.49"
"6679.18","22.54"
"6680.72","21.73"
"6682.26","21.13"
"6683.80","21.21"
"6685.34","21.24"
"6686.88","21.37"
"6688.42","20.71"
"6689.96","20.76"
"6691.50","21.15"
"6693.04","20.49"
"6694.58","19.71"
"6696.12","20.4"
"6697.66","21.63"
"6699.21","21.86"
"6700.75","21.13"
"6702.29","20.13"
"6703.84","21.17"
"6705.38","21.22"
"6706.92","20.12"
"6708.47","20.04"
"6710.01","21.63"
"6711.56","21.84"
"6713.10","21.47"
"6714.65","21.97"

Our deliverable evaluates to 1.7 Ang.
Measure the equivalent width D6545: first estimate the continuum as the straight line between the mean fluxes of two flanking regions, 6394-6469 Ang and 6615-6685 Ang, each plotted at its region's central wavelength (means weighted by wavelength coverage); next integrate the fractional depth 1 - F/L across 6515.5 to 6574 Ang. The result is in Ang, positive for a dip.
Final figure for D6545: -3.4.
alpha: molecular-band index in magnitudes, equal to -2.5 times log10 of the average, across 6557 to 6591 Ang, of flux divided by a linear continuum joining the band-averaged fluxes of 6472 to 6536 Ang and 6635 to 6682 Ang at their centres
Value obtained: -0.096 mag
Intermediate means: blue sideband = 21.9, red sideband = 21.4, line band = 23.7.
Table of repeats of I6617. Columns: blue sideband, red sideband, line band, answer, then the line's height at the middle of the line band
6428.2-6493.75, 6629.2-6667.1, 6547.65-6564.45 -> -1.5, 21.6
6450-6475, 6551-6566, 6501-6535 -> 0.8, 22.7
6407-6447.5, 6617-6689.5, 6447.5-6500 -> 0.7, 21.7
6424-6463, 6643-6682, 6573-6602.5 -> -2.1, 21.3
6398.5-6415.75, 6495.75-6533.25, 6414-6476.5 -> 0.2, 21.6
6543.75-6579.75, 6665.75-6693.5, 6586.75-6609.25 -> 0.8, 22.6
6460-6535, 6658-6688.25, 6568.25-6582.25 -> -0.9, 21.6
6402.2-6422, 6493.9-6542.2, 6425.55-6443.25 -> 0.2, 21.8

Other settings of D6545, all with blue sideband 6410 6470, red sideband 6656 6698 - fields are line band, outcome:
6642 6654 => -0.4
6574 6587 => -1.8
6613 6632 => -0.7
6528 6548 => -1.1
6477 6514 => -0.6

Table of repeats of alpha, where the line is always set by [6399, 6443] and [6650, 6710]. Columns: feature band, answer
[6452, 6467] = 0.035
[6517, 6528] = -0.035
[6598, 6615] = -0.031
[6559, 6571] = -0.106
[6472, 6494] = -0.019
